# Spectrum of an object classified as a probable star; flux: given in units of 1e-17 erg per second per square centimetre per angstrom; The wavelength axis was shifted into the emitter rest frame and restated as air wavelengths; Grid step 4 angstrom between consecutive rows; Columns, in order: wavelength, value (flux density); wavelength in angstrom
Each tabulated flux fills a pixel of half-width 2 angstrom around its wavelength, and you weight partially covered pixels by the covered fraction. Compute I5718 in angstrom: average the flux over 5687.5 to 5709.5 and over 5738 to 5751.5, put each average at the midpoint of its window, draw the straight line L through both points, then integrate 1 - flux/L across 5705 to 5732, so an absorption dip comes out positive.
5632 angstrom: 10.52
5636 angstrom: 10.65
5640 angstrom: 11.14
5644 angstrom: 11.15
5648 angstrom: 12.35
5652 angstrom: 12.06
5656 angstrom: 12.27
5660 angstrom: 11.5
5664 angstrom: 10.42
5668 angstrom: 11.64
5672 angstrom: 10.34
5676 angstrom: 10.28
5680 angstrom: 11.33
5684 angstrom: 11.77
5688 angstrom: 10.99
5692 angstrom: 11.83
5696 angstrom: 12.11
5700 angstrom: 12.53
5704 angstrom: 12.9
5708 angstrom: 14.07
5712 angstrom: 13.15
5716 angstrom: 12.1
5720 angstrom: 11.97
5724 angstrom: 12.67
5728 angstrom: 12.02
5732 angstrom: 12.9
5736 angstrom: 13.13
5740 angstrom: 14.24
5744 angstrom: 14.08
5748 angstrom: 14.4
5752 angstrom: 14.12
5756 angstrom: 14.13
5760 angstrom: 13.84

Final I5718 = 1.1 angstrom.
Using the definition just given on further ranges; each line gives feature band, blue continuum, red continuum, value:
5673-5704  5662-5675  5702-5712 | 1.4 angstrom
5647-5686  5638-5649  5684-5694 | 0.4 angstrom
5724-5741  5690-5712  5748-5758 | 0.8 angstrom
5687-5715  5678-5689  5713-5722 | -1.8 angstrom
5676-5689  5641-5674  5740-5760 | 1.0 angstrom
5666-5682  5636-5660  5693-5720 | 1.6 angstrom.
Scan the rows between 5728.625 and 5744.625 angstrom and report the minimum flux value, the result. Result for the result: 12.9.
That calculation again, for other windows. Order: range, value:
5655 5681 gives 10.28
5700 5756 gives 11.97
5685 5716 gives 10.99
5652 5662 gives 11.5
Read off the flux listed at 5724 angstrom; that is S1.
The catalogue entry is 12.67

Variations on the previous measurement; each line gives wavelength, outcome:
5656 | 12.27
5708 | 14.07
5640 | 11.14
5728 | 12.02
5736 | 13.13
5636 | 10.65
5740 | 14.24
